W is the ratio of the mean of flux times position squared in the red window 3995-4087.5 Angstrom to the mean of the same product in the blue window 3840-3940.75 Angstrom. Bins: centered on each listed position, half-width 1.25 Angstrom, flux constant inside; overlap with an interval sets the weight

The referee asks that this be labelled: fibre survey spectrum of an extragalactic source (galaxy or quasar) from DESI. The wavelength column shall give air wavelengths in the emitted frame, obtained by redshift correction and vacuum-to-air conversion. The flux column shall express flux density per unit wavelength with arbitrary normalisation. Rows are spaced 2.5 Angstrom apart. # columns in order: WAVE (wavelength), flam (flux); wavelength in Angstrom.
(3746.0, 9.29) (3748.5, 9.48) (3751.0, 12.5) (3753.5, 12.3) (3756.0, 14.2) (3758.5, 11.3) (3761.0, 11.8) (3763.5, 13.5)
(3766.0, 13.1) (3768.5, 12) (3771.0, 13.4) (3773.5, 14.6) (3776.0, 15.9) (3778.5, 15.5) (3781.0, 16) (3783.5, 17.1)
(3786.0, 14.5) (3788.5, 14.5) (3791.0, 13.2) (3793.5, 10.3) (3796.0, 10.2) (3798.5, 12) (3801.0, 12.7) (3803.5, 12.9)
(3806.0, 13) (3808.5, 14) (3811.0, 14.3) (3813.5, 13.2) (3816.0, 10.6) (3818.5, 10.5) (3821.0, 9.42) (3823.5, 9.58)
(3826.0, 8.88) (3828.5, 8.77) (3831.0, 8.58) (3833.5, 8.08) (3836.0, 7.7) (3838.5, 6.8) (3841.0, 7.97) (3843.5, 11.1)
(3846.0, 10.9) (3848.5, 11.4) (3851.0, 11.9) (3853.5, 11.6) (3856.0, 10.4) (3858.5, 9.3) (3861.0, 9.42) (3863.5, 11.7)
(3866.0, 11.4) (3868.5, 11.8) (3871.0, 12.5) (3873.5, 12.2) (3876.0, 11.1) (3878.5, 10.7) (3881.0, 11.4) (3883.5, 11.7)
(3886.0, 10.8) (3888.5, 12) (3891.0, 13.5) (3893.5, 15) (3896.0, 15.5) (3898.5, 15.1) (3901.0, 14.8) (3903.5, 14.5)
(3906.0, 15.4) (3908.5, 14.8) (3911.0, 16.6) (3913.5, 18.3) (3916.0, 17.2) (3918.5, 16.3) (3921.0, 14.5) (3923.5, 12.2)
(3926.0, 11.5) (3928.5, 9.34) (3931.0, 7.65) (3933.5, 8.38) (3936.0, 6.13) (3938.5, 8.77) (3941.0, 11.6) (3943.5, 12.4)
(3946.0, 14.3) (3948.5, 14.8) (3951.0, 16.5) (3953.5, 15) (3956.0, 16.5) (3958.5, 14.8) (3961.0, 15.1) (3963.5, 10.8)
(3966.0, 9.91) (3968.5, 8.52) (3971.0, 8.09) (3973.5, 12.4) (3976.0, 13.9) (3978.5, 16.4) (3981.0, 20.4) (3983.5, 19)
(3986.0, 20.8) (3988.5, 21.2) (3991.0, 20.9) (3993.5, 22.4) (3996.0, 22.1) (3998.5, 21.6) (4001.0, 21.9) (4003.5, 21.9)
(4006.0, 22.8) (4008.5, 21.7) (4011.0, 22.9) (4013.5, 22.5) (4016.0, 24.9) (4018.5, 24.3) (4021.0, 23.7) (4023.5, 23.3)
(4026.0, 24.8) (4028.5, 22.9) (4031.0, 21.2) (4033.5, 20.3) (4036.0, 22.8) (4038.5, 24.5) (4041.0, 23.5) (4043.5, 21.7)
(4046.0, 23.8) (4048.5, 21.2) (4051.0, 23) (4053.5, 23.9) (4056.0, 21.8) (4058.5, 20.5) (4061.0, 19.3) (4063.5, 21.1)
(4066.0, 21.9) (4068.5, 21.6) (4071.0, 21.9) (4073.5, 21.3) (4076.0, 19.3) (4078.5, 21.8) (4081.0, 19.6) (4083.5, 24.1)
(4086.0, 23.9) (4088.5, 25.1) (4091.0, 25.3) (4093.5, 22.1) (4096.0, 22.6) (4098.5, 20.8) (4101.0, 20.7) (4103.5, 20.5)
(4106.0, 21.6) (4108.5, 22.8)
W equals 1.98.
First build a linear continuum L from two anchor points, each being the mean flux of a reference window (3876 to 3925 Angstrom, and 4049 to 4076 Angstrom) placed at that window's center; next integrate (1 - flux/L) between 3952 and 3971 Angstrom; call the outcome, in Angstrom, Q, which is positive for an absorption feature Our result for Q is 4.7 Angstrom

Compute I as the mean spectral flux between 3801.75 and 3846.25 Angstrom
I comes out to 10.4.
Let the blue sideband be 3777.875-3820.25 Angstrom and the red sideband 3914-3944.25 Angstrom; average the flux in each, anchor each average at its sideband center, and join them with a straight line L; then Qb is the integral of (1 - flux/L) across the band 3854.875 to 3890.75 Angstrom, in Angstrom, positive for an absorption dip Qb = 2.8 Angstrom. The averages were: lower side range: 13.1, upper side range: 11.5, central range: 11.2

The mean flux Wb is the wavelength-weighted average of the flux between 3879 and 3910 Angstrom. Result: 13.7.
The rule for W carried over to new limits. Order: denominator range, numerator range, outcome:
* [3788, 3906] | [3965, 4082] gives 1.97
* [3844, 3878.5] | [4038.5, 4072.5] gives 2.17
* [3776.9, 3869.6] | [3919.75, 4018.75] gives 1.52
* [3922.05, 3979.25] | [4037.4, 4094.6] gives 1.98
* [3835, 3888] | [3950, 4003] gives 1.65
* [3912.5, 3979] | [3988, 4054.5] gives 1.87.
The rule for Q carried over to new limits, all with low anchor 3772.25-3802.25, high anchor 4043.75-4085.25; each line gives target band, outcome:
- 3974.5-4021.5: -3.4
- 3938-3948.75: 3.5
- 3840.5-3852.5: 3.6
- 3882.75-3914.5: 4.8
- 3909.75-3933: 5.3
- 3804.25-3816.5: 1.1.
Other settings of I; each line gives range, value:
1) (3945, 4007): 16.9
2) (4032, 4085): 21.9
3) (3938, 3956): 13.7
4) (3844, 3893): 11.4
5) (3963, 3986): 13.8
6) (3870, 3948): 12.8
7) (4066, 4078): 21.2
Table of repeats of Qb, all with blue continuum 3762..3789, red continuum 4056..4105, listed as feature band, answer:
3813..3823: 3.14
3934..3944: 4.88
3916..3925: 1.66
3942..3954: 2.65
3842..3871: 9.55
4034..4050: -1.50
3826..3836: 4.68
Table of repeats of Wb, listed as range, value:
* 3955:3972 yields 12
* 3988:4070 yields 22.4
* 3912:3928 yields 14.8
